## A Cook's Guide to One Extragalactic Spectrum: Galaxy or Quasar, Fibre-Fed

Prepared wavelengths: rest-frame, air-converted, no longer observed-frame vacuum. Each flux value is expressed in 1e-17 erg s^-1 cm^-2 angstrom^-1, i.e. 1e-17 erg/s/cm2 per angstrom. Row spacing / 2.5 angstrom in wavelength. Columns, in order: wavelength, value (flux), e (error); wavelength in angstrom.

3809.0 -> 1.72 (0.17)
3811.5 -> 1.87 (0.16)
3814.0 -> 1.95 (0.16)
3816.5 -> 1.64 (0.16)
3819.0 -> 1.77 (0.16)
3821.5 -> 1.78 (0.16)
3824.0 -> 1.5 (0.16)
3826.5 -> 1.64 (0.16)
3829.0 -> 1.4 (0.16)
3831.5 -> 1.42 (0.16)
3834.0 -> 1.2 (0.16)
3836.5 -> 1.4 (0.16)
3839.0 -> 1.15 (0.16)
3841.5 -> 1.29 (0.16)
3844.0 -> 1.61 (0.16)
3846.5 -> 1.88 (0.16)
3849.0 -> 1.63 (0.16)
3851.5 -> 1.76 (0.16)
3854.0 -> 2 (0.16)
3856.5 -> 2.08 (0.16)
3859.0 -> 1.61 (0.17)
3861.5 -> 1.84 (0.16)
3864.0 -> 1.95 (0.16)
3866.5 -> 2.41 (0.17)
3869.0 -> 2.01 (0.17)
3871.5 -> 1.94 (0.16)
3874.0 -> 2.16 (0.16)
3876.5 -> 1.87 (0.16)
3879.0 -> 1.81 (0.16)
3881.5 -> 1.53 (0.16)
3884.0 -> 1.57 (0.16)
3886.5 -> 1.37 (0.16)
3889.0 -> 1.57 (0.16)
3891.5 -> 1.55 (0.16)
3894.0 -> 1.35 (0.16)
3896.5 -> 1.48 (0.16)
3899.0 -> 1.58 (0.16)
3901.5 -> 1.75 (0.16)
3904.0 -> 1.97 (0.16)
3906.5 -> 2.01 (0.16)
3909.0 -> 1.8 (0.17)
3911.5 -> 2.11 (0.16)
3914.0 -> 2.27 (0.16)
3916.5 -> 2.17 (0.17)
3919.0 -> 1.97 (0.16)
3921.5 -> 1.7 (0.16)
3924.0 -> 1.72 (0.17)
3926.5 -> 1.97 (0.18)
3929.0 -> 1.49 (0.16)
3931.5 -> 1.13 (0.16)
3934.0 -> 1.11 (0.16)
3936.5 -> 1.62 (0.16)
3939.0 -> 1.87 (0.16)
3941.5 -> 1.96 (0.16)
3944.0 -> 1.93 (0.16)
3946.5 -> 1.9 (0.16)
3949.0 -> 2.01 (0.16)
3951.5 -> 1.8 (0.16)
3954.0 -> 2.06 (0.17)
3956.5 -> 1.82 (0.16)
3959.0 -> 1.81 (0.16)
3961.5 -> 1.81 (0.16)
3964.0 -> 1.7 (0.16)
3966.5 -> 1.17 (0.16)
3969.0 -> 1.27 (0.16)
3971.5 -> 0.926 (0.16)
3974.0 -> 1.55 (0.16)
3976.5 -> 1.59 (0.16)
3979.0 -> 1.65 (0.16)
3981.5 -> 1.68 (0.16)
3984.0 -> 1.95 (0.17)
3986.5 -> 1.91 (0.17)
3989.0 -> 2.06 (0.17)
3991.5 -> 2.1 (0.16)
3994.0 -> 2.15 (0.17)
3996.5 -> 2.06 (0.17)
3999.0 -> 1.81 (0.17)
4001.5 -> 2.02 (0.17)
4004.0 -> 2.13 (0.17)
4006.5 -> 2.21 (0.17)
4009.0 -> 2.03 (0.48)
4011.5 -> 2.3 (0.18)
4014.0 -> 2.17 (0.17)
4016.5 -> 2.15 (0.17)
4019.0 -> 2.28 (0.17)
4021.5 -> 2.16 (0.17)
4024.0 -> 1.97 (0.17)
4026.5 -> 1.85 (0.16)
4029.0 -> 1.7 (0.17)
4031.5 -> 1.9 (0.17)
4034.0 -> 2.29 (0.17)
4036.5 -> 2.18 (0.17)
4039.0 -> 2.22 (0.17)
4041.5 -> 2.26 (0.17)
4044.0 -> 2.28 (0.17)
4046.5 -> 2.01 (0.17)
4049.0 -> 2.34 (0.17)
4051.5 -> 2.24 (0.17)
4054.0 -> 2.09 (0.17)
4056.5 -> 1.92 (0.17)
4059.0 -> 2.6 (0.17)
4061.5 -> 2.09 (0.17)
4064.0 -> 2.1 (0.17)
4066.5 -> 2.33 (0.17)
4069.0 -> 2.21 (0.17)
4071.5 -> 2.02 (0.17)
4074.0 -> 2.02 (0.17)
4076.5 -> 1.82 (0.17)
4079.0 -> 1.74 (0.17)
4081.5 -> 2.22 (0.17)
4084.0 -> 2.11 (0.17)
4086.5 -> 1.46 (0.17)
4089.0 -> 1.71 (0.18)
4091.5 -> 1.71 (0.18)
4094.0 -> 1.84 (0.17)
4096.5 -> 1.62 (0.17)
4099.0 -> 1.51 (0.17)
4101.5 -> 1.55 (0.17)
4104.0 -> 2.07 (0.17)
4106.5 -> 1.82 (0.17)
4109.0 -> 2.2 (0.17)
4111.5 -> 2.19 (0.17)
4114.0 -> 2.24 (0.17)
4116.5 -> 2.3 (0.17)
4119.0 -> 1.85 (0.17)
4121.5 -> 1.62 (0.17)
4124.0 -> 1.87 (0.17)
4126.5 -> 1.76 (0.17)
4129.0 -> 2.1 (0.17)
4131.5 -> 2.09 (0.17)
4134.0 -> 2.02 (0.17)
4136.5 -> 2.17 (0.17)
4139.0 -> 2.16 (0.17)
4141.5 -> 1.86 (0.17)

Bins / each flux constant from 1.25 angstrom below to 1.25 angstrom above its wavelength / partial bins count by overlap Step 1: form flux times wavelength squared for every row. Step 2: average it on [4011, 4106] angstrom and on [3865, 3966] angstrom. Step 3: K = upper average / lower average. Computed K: 1.22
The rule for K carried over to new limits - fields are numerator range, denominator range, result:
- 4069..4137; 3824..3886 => 1.27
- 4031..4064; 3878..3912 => 1.42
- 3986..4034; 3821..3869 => 1.34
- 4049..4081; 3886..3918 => 1.29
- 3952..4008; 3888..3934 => 1.07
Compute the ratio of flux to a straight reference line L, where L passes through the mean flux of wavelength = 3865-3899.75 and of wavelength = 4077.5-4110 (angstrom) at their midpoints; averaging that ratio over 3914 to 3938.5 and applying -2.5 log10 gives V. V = 0.04 mag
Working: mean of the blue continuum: 1.73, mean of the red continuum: 1.81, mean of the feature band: 1.69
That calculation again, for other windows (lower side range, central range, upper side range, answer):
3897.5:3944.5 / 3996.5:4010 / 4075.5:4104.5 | -0.15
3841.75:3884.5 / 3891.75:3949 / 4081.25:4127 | 0.05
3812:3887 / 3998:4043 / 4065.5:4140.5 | -0.12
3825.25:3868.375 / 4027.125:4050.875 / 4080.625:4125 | -0.16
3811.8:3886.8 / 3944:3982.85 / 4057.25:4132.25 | 0.10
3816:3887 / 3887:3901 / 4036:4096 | 0.17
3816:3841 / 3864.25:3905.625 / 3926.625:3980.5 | -0.13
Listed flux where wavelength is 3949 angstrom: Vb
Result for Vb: 2.01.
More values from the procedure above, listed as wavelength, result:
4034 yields 2.29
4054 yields 2.09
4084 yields 2.11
